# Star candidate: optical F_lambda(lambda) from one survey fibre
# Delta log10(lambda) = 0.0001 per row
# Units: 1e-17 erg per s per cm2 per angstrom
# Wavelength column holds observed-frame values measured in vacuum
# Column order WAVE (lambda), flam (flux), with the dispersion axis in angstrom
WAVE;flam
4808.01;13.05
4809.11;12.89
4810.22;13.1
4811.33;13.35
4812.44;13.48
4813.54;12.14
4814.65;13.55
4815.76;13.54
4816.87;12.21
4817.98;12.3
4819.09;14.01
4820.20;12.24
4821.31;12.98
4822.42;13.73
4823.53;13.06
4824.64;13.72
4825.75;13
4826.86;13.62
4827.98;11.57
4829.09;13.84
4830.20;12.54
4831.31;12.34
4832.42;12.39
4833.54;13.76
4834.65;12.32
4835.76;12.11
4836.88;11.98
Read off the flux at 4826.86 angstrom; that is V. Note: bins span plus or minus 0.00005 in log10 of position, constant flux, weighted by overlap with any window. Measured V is 13.62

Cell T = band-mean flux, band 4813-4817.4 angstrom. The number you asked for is 12.9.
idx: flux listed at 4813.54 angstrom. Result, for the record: 12.14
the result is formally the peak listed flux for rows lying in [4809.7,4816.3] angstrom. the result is 13.55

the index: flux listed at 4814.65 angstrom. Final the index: 13.55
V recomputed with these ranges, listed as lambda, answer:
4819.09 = 14.01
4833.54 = 13.76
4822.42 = 13.73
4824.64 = 13.72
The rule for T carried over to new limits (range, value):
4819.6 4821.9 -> 12.7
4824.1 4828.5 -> 13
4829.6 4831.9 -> 12.5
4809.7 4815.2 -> 13.1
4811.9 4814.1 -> 12.8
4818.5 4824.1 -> 13.2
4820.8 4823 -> 13.4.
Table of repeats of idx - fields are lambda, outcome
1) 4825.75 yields 13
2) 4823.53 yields 13.06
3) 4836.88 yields 11.98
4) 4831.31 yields 12.34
